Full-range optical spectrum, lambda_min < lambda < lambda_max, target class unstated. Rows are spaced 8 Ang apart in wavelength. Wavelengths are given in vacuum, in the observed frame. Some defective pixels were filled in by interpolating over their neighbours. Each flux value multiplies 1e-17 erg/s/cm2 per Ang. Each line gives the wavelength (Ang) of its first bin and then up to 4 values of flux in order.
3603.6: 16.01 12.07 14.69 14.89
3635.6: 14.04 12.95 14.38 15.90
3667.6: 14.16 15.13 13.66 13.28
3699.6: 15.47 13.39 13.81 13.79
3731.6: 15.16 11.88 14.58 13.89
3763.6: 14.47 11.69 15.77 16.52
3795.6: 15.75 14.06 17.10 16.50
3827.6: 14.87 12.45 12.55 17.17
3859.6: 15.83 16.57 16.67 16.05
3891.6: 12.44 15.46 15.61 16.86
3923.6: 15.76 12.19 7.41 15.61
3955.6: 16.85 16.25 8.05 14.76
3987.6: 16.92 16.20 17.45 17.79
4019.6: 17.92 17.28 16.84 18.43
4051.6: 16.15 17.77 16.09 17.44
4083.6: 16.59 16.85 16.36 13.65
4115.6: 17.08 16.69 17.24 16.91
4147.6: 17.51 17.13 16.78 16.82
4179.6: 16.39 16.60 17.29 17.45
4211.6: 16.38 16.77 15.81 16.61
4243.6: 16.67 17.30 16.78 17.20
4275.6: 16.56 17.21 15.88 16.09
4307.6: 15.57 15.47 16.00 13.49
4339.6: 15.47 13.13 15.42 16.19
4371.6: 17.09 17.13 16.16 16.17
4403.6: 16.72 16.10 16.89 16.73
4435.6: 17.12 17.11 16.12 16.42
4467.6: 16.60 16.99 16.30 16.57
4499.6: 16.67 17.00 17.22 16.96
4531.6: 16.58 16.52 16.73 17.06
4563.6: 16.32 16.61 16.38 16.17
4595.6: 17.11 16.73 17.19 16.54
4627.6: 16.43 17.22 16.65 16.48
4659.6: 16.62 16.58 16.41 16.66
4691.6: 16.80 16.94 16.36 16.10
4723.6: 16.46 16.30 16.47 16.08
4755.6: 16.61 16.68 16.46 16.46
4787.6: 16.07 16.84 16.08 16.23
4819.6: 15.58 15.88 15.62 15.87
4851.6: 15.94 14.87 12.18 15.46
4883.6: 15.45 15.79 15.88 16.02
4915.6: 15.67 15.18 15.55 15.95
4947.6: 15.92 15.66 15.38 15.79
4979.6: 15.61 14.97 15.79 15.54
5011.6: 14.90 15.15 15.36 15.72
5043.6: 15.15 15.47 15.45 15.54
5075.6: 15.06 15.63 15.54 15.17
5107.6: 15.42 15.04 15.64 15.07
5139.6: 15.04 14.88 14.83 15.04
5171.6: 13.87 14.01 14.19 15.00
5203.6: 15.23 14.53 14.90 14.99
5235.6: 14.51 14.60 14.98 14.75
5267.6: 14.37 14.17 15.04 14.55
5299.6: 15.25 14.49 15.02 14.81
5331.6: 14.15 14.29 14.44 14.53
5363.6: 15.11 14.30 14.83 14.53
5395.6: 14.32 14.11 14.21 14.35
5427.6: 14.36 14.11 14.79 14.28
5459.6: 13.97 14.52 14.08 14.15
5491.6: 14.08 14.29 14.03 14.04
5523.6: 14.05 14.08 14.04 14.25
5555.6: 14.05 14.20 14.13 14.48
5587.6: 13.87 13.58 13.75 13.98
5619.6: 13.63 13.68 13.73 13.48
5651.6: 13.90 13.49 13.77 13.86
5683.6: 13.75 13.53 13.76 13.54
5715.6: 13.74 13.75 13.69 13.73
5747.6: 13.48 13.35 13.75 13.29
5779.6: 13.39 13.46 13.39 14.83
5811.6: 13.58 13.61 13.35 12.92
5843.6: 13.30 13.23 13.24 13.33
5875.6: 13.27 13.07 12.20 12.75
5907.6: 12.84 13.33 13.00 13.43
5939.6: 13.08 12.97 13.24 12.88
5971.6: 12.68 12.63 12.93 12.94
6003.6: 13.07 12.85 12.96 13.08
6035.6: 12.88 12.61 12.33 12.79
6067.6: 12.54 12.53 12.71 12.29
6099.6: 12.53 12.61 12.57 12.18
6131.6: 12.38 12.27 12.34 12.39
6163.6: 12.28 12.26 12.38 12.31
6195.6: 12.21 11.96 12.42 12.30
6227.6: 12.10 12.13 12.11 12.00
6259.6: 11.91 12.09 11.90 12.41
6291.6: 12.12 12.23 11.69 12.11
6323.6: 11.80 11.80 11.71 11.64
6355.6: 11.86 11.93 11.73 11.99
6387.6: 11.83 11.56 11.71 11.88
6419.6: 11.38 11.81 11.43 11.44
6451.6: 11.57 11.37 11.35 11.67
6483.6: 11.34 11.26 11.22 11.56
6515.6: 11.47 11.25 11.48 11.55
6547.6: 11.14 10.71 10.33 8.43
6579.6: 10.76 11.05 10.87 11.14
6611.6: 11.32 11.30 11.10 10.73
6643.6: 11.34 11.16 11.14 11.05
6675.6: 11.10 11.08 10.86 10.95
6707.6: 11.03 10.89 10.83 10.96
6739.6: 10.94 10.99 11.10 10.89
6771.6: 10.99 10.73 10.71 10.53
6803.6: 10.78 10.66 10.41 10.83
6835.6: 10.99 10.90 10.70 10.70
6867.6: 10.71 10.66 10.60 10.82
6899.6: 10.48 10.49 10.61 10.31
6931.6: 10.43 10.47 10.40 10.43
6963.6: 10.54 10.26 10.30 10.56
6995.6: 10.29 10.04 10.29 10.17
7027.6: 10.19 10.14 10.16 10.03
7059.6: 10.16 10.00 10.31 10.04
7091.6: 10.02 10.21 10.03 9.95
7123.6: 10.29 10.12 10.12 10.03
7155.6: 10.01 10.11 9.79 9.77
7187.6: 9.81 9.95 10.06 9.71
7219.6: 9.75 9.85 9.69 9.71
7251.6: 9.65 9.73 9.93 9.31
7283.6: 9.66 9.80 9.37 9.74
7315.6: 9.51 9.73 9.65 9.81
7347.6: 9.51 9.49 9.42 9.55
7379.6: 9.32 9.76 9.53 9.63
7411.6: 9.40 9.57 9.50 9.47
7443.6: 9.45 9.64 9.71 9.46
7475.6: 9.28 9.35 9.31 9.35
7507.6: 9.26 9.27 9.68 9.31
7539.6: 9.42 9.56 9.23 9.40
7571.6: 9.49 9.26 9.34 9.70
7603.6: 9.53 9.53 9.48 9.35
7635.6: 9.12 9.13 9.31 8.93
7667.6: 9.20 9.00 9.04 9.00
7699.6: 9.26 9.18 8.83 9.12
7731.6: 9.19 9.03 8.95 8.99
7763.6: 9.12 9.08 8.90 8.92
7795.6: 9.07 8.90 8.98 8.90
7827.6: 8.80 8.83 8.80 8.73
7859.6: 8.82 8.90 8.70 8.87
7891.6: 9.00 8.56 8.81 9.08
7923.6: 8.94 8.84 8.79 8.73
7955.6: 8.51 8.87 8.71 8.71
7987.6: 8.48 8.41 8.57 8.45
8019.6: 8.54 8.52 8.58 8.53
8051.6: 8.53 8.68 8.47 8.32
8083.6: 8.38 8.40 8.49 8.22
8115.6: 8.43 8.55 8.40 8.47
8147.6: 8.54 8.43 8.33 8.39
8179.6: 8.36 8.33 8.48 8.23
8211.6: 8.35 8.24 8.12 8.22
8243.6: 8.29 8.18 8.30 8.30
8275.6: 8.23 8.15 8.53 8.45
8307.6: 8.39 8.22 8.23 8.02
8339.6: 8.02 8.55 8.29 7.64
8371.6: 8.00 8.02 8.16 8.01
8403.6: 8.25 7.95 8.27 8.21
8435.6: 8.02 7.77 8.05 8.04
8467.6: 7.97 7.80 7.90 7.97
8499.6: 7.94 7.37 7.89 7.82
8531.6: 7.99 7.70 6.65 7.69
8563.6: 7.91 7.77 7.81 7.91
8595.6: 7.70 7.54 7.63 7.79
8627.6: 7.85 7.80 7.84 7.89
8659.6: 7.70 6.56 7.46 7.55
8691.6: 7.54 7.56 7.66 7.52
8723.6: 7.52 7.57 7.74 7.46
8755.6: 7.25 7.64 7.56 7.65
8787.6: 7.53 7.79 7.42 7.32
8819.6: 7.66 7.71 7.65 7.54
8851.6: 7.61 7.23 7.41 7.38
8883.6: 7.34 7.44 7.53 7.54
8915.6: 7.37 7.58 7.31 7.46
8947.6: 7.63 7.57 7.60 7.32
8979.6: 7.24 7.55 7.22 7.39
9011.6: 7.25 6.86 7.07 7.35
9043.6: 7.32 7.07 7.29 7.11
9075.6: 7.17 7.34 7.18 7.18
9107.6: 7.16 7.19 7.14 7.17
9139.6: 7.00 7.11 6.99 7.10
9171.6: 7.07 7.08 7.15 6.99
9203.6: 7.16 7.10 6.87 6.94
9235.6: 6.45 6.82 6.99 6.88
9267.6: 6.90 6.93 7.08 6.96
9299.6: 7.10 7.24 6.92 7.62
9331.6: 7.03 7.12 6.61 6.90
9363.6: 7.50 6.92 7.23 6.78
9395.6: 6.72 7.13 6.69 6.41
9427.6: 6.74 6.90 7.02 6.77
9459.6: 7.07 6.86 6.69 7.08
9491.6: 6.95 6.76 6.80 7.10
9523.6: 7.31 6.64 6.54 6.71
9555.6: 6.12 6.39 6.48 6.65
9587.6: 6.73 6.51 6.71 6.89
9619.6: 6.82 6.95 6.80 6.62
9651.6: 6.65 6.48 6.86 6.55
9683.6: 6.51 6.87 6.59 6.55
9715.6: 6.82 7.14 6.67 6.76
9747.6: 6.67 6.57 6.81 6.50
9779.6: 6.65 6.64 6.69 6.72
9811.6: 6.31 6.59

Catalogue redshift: 0.00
